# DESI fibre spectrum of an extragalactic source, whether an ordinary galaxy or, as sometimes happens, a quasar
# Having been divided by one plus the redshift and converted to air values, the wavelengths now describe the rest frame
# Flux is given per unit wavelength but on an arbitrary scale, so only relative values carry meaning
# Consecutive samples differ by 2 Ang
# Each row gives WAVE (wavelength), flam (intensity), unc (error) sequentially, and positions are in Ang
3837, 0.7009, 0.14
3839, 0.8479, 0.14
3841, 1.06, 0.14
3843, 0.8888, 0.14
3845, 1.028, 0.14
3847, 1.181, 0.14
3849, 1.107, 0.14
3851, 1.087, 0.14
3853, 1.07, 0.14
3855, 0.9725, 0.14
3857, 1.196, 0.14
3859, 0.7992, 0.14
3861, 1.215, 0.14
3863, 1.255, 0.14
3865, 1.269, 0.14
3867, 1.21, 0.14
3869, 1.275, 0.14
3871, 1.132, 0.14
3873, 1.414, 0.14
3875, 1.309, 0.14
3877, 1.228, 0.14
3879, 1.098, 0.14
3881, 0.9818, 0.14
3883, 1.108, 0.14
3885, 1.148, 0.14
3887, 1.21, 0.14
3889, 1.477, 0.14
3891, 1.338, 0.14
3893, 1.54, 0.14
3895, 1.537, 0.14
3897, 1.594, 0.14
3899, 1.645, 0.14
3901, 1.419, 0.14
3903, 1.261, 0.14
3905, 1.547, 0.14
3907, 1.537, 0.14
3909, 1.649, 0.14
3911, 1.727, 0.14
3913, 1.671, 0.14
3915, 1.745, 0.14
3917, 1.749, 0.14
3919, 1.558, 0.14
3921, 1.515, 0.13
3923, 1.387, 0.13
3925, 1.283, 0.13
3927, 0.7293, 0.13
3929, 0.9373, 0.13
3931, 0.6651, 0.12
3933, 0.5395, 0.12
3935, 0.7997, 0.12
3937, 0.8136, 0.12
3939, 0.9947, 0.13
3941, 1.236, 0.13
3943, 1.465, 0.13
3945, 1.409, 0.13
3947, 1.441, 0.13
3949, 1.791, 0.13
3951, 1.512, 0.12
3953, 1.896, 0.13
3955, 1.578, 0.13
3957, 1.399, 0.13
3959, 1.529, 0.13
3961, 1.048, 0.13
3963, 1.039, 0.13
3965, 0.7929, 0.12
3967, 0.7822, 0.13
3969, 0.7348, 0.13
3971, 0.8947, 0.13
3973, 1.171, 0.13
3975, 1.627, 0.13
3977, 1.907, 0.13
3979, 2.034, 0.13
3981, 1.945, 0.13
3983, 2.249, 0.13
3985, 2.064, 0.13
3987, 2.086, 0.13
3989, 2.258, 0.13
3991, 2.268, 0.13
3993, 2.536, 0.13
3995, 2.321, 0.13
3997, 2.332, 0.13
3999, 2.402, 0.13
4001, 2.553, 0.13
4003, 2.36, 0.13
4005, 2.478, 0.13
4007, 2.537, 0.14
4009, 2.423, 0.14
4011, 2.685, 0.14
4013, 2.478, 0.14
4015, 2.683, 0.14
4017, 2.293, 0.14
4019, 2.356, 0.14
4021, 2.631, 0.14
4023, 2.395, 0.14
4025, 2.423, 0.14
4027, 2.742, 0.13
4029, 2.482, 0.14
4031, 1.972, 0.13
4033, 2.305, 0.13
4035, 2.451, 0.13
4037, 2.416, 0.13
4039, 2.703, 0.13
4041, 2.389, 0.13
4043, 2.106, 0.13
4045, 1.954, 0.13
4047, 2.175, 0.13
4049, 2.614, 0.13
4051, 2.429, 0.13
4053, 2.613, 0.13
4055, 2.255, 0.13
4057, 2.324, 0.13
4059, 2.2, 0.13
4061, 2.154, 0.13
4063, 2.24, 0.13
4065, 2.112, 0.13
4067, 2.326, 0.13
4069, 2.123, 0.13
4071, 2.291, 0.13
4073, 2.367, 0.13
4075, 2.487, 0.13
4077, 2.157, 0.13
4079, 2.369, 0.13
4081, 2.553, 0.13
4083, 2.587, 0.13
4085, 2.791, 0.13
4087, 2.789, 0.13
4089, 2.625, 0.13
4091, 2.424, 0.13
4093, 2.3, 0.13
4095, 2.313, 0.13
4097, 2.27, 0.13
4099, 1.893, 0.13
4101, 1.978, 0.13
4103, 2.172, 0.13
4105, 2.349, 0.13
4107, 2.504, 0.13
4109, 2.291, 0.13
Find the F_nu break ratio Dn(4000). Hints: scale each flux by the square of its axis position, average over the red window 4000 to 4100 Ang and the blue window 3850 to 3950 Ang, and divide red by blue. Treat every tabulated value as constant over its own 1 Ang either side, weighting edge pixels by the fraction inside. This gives 2.0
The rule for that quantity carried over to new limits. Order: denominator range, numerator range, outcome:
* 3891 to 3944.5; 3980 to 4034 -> 1.88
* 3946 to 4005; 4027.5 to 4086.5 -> 1.39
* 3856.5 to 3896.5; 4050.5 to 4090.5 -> 2.12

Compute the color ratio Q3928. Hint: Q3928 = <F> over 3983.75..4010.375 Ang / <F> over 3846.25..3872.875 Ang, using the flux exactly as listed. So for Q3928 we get 2.06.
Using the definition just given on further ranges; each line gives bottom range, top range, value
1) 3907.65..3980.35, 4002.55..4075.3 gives 1.81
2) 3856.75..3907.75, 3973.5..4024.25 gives 1.78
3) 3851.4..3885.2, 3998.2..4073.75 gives 2.06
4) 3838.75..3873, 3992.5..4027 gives 2.23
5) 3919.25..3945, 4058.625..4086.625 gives 2.22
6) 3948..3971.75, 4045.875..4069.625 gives 1.83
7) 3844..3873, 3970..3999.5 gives 1.76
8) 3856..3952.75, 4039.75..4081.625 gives 1.76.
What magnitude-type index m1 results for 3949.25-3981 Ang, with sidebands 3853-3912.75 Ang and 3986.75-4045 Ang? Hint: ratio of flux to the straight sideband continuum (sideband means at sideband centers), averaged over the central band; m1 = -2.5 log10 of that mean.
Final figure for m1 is 0.41 mag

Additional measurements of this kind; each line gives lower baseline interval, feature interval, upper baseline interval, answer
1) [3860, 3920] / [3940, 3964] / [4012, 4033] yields 0.29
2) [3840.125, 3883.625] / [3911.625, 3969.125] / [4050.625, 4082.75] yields 0.25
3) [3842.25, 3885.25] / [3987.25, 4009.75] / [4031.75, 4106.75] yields -0.24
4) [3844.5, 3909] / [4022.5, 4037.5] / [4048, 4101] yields -0.14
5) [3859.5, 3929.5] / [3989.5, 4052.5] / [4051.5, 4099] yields -0.17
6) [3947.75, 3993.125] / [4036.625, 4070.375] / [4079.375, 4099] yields -0.04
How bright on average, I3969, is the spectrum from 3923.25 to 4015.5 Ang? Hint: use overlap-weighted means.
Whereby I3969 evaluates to 1.66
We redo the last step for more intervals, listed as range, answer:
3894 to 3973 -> 1.3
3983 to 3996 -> 2.25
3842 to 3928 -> 1.3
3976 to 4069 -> 2.34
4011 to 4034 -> 2.44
